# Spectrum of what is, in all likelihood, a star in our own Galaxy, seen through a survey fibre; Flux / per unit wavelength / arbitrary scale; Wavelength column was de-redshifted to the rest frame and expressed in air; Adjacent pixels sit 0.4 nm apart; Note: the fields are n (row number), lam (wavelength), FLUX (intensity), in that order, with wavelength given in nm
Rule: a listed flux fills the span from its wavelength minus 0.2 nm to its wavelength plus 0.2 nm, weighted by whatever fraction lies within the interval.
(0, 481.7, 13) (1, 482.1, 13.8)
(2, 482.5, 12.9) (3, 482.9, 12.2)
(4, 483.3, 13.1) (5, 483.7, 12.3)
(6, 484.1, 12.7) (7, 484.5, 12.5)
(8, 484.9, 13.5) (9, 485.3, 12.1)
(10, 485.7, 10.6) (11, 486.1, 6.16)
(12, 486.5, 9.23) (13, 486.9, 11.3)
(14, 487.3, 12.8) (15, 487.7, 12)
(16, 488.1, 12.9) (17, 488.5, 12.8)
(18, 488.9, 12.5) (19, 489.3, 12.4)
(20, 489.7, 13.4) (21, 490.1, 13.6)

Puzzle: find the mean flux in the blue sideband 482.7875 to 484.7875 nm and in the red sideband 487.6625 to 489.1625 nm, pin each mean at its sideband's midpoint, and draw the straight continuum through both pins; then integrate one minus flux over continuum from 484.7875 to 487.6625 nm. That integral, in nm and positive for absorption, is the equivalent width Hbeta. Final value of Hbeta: 0.413 nm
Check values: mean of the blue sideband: 12.6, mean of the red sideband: 12.6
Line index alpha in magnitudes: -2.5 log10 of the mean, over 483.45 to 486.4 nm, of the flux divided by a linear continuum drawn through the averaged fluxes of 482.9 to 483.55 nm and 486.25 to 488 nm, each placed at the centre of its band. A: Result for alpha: 0.07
